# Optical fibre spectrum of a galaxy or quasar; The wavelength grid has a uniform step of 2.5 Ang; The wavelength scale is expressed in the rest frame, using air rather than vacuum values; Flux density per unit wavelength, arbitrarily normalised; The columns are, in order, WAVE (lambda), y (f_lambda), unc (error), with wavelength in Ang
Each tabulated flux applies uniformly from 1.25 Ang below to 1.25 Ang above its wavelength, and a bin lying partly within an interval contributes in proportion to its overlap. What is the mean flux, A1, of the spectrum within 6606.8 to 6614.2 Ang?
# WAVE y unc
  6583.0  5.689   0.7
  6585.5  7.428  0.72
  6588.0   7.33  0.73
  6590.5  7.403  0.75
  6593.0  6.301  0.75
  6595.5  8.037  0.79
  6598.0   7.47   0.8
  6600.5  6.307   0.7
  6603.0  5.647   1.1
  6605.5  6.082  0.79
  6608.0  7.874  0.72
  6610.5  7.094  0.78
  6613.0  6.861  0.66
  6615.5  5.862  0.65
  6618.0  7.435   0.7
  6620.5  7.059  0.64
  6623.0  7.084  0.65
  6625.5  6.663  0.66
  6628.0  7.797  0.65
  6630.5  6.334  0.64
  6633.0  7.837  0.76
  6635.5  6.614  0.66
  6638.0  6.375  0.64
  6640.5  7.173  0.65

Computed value 7.28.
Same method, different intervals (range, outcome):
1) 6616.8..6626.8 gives 7.06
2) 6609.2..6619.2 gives 6.82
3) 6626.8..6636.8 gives 7.14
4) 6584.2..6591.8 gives 7.37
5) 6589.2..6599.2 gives 7.3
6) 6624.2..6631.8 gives 6.94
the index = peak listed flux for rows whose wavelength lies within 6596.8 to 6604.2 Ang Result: 7.47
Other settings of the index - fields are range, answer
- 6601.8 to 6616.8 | 7.874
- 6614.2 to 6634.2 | 7.837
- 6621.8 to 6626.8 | 7.084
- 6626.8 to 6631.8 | 7.797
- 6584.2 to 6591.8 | 7.428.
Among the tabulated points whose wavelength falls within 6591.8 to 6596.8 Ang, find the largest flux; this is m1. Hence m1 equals 8.037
